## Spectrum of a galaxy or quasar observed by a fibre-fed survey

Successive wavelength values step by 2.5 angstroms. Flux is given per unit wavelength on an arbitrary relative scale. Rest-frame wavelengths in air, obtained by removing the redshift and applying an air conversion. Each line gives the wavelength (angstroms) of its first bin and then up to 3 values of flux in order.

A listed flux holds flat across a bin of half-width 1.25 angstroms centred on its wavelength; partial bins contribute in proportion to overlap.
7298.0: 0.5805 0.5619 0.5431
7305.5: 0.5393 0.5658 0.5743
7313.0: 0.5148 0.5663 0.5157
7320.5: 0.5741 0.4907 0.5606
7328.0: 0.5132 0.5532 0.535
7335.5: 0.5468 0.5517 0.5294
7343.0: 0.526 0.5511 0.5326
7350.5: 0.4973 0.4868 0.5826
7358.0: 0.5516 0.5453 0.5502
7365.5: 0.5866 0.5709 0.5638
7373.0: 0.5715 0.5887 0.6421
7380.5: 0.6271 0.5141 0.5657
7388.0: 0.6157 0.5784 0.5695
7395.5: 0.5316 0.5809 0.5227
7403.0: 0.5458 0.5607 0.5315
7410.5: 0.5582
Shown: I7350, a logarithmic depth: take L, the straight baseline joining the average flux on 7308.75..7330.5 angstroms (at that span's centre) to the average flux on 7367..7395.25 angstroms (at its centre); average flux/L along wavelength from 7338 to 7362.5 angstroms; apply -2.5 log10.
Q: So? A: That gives 0.05 mag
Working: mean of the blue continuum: 0.54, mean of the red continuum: 0.581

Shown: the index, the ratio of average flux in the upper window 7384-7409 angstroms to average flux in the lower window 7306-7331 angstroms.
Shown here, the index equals 1.0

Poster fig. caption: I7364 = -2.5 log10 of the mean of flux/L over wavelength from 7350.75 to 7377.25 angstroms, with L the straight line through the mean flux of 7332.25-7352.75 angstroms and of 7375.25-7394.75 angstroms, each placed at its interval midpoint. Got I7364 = 0.00 mag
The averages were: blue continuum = 0.531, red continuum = 0.586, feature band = 0.559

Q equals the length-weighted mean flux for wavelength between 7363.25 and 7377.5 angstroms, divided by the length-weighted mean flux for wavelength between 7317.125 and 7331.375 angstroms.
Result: 1.1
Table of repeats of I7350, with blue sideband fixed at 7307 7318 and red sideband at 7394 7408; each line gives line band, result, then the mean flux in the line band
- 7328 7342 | 0.019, 0.54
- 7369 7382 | -0.092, 0.596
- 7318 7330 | 0.033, 0.534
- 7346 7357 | 0.044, 0.527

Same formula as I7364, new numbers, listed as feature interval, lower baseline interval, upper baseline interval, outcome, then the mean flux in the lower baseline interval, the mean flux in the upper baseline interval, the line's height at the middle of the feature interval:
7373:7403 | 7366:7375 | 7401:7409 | -0.03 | 0.572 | 0.544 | 0.558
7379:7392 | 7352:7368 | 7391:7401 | -0.05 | 0.553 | 0.555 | 0.555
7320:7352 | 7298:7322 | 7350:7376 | 0.04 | 0.552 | 0.555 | 0.553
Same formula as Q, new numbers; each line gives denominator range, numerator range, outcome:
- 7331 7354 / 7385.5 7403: 1.07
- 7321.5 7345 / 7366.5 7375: 1.07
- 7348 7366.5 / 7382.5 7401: 1.04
